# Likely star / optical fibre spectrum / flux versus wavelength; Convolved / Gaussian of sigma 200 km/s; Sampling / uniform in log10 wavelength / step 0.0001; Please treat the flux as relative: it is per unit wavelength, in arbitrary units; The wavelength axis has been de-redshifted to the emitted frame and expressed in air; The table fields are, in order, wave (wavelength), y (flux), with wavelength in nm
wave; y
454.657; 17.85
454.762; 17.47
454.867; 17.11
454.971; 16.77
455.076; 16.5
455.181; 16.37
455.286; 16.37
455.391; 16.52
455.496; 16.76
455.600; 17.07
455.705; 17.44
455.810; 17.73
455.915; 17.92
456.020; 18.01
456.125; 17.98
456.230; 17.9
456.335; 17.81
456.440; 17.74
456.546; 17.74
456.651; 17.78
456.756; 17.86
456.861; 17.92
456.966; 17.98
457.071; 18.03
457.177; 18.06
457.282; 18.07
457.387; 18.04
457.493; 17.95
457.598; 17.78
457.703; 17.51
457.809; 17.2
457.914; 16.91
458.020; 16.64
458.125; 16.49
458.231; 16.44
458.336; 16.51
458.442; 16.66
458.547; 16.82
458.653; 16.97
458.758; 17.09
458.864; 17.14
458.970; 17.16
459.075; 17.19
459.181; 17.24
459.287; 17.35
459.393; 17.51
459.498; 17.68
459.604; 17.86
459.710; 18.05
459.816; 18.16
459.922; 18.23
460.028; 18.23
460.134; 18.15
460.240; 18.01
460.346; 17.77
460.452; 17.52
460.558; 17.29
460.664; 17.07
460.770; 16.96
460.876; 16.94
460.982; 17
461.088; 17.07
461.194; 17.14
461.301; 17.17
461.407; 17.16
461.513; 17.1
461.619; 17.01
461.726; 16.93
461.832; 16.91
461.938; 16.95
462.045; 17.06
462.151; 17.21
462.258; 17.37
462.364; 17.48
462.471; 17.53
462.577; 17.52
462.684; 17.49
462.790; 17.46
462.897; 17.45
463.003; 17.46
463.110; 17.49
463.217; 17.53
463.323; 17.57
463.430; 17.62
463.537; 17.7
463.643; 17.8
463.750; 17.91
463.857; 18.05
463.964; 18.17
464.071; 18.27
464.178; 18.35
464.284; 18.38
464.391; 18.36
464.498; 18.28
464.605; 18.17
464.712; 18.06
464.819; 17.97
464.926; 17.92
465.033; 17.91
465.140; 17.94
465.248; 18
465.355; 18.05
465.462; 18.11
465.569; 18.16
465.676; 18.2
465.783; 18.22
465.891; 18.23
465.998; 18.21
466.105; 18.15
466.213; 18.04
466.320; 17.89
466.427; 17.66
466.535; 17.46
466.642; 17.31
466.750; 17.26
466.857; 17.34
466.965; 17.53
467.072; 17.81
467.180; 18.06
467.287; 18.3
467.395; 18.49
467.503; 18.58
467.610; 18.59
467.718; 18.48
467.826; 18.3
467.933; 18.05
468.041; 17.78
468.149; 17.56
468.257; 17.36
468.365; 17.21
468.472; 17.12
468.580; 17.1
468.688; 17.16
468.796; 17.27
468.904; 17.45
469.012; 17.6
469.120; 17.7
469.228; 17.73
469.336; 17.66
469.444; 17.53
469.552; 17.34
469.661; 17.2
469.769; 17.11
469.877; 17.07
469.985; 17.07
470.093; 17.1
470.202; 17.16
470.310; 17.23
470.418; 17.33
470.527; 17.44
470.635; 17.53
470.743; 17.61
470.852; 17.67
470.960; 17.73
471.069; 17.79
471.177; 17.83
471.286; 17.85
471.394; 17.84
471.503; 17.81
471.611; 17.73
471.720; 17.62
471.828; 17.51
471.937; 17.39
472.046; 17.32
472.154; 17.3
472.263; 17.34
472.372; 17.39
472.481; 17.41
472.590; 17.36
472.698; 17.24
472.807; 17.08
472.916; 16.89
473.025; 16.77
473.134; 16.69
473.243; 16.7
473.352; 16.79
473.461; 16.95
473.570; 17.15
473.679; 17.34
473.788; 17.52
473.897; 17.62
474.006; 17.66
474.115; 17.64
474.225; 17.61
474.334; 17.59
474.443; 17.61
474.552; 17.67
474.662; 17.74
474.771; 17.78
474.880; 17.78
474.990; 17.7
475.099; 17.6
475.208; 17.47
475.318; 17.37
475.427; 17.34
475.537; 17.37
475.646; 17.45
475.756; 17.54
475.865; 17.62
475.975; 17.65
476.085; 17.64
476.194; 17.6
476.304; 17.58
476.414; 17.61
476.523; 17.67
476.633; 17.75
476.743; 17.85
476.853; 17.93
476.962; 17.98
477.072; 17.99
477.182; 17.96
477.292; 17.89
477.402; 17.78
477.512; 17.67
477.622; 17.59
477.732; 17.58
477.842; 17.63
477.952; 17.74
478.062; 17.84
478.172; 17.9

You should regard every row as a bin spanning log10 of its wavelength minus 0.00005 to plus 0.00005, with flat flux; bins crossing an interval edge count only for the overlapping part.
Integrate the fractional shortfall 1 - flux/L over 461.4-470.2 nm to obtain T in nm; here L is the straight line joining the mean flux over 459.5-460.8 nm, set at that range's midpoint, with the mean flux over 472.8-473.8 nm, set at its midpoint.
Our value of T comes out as -0.138 nm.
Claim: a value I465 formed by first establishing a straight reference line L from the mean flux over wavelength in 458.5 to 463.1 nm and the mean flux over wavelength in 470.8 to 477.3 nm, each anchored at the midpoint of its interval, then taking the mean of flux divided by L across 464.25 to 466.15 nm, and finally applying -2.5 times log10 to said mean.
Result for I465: -0.04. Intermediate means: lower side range 17.4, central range 18.1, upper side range 17.5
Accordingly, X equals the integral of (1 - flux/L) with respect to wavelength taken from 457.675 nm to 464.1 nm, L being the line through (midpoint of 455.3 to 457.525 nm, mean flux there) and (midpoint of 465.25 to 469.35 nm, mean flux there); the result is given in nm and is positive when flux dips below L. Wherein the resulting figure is 0.14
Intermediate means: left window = 17.7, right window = 17.8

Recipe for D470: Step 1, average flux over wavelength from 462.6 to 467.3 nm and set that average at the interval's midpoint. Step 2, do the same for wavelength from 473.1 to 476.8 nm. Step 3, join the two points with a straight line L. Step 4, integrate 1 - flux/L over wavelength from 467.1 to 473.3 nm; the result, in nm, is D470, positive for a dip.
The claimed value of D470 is 0.06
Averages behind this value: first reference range 17.9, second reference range 17.5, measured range 17.5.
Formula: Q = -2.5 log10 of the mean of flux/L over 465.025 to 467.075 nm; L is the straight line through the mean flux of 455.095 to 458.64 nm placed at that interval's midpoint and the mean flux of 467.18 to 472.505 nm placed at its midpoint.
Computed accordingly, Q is -0.02 mag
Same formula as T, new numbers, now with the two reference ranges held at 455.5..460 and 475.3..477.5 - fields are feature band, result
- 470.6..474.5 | 0.05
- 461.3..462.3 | 0.03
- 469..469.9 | 0.01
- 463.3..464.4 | -0.03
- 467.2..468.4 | -0.03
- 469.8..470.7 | 0.02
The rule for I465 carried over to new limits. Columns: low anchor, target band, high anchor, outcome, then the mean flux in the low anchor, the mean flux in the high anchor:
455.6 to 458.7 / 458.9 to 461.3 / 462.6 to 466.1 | 0.011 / 17.5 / 18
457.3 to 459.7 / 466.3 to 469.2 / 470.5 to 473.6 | -0.024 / 17.2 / 17.4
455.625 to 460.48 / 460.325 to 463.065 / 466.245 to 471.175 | 0.022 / 17.6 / 17.6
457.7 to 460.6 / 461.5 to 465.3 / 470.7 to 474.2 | -0.020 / 17.3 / 17.4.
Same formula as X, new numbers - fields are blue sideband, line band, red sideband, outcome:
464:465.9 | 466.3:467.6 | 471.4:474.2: 0.007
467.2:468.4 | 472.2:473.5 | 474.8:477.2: 0.056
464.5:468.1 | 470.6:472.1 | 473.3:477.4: 0.010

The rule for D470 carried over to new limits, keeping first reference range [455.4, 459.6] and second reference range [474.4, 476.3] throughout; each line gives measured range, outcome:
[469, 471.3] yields 0.01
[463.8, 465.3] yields -0.05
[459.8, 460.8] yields -0.02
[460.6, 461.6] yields 0.02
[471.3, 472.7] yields 0.00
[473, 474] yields 0.03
